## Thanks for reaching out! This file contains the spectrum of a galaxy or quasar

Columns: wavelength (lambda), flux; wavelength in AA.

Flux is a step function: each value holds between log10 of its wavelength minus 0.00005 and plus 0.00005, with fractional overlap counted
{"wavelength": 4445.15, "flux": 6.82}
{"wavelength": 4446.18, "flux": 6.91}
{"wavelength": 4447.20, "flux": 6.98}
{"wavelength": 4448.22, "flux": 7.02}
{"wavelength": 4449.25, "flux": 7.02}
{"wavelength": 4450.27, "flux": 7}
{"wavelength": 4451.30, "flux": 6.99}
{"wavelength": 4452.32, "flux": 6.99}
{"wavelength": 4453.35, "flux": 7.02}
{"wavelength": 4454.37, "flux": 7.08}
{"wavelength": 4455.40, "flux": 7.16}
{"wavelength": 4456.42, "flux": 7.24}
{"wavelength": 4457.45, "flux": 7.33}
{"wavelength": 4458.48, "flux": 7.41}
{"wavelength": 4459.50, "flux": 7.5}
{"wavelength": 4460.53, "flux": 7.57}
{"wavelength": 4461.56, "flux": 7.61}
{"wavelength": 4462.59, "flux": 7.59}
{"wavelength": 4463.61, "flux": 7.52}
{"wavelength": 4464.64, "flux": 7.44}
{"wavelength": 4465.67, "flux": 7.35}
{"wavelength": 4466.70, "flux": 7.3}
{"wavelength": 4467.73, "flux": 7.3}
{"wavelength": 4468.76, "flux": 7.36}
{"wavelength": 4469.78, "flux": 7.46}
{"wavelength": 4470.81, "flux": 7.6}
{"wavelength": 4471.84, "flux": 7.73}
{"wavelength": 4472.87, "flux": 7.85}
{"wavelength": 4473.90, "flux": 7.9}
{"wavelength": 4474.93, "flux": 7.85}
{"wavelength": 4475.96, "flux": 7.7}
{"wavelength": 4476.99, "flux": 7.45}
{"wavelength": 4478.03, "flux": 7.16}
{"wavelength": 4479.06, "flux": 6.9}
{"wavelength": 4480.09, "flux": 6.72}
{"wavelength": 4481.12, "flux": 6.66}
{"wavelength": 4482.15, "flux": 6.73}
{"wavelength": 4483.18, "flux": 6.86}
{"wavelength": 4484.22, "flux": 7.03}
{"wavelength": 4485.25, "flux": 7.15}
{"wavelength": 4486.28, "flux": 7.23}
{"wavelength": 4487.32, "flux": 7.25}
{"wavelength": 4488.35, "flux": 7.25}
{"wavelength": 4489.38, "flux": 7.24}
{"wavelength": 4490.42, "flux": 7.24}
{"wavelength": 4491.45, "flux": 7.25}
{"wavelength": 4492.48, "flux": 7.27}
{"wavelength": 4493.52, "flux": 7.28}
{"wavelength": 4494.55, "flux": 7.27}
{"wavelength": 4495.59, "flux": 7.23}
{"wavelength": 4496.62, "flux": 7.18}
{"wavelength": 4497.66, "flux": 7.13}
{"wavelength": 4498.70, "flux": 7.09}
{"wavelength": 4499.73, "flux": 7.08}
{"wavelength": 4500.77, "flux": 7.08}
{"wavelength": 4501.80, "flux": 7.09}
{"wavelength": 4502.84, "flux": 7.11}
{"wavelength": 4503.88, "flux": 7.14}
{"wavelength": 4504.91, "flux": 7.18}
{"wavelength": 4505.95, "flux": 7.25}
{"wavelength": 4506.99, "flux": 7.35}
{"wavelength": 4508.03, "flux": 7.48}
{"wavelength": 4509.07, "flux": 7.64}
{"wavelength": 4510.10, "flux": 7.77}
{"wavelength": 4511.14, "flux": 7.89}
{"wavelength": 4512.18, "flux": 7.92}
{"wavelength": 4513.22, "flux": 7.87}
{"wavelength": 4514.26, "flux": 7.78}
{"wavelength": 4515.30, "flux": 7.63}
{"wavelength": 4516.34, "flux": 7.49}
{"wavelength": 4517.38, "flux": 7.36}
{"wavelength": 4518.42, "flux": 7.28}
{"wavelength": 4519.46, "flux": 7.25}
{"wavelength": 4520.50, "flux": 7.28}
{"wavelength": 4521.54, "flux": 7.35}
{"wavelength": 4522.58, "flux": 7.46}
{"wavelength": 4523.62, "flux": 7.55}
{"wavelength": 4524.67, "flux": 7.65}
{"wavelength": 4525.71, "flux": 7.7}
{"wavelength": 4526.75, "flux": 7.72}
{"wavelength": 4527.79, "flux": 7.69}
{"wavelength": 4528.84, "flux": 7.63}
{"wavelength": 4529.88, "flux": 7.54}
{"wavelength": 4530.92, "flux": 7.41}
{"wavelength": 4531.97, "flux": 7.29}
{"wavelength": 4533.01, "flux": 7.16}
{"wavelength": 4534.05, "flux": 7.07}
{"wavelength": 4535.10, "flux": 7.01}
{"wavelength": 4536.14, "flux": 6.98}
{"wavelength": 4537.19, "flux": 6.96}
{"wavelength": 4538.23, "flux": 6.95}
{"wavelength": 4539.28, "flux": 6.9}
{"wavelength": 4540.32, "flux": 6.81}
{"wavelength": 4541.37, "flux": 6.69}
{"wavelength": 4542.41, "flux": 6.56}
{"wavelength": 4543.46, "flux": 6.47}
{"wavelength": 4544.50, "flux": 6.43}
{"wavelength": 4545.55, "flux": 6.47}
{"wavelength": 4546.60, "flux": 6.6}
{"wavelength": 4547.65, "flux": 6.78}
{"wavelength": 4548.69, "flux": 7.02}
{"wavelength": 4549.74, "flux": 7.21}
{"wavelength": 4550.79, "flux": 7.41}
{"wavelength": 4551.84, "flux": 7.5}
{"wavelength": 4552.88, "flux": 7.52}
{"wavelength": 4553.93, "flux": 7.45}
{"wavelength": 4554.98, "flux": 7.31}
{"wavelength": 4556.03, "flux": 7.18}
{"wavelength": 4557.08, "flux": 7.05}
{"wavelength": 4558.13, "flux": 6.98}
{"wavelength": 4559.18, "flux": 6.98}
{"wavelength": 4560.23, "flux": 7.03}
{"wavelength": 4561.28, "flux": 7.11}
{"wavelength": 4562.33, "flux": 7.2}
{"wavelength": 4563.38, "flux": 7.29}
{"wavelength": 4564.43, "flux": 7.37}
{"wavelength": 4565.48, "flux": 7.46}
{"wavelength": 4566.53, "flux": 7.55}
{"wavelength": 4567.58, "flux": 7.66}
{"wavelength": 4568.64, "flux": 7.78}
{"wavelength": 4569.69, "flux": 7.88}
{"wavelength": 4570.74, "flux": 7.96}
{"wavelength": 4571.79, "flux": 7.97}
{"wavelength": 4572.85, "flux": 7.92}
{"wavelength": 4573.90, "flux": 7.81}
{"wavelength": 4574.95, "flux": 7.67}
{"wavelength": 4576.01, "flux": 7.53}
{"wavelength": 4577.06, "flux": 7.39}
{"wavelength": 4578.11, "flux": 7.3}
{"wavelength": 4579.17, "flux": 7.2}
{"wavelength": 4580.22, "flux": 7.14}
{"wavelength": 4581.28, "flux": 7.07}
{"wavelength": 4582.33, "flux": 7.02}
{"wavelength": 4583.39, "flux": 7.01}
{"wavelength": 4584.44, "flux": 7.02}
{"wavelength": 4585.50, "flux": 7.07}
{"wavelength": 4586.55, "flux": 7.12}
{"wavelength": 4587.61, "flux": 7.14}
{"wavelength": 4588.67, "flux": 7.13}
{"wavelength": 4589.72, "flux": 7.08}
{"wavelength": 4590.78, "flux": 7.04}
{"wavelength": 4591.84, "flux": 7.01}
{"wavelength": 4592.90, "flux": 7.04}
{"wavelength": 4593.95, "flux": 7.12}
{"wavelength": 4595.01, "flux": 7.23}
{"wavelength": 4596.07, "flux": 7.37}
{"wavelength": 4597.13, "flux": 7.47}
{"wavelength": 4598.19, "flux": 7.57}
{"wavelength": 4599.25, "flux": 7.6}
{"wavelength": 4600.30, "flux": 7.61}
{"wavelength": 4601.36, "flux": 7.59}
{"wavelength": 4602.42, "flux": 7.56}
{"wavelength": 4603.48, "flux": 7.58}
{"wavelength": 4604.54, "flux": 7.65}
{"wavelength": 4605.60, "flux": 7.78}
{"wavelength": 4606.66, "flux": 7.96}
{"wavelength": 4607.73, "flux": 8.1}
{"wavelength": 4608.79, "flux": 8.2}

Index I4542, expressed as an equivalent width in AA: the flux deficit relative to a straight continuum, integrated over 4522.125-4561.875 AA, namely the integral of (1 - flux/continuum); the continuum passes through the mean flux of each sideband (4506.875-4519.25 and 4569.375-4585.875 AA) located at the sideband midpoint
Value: 2.1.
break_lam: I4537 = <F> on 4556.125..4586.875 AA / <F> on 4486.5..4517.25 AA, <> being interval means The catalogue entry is 1.00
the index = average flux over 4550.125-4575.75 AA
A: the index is 7.46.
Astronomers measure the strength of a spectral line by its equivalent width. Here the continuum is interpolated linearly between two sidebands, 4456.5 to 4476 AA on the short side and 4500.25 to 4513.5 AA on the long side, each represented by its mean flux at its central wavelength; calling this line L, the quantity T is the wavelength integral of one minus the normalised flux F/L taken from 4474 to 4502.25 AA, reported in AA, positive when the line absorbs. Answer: 1.2 AA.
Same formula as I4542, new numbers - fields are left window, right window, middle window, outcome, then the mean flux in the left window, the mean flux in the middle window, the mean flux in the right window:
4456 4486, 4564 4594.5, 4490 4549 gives 0.9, 7.35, 7.24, 7.36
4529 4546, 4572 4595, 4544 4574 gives -0.9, 6.94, 7.3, 7.24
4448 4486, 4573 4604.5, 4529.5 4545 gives 0.8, 7.29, 6.95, 7.31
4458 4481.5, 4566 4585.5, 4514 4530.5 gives -0.1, 7.44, 7.52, 7.48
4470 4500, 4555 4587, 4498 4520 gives -0.4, 7.25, 7.41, 7.36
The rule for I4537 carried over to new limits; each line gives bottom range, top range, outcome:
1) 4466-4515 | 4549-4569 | 1.00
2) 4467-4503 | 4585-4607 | 1.02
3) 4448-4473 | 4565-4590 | 1.01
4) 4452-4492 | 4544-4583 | 1.00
